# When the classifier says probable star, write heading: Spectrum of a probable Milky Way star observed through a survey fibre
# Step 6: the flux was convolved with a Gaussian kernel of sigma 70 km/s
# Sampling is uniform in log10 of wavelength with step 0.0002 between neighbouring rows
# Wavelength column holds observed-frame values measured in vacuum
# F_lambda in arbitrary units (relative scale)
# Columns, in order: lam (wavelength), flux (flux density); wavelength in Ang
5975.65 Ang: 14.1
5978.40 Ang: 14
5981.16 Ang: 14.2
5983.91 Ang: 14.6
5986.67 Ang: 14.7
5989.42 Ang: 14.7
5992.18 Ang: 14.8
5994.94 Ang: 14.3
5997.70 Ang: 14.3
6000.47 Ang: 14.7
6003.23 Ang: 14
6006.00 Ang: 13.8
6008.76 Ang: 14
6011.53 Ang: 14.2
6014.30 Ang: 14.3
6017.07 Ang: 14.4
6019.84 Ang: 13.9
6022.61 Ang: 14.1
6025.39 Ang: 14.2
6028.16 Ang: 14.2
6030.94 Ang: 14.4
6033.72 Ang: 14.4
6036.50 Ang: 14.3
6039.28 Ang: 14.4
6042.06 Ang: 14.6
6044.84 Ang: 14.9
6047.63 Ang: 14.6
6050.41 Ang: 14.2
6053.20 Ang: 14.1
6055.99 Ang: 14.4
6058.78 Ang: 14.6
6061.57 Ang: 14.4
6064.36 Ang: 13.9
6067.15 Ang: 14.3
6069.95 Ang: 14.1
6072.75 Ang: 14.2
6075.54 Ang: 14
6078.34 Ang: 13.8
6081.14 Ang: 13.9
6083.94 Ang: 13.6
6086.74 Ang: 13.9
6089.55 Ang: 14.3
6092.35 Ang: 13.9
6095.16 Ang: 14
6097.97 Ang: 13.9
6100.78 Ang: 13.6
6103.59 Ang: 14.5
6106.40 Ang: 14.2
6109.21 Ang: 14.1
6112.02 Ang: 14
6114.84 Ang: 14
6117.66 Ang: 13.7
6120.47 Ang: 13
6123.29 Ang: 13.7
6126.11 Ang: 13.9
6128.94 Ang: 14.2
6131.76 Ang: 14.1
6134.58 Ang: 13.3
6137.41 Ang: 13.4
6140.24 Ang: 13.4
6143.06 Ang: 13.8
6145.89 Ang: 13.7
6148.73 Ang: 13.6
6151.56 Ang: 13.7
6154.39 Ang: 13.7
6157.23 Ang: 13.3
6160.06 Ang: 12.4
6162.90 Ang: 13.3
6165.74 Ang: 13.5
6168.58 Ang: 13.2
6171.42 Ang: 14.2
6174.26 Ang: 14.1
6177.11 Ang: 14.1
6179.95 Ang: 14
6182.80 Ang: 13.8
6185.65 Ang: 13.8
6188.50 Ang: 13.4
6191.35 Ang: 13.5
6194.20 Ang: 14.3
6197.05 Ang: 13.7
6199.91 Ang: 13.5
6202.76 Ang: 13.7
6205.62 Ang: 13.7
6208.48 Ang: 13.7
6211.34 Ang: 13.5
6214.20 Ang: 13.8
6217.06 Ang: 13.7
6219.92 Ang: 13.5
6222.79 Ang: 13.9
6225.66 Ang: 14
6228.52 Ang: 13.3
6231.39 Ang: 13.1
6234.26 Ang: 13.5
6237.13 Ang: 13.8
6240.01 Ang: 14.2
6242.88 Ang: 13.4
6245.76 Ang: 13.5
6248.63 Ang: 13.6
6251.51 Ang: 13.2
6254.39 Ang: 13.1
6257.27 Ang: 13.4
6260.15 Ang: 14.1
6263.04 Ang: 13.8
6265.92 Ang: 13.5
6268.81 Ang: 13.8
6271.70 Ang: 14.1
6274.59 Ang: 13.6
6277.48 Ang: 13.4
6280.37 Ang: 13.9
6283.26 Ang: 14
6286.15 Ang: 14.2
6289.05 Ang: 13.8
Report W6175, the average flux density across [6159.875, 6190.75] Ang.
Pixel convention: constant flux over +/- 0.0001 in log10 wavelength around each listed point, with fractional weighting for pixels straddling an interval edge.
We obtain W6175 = 13.7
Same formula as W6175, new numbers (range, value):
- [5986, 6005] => 14.5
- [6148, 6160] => 13.4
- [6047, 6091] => 14.1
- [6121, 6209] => 13.7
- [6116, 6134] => 13.8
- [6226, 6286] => 13.6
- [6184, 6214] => 13.7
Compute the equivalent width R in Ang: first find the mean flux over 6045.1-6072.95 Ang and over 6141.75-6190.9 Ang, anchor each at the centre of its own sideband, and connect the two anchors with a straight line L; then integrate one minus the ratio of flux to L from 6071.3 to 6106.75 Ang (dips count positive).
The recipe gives 0.34 Ang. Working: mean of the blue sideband 14.3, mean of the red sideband 13.6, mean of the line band 14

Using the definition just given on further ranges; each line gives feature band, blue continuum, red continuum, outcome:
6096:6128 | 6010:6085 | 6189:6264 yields 0.3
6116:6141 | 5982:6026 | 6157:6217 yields 0.4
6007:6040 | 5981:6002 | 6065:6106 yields 0.3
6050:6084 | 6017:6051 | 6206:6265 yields 0.2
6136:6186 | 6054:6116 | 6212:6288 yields 1.0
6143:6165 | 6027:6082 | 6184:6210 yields 0.7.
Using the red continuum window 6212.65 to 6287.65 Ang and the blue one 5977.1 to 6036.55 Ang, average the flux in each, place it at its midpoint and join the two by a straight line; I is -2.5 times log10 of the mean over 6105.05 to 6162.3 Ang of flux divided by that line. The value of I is 0.02 mag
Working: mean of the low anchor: 14.3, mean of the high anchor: 13.7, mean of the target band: 13.7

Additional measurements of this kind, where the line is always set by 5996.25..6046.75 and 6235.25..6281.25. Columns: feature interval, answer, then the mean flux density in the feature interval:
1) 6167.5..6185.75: -0.003 mag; 13.9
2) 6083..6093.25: 0.013 mag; 13.9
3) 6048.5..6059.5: -0.009 mag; 14.3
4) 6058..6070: -0.007 mag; 14.3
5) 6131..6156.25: 0.027 mag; 13.6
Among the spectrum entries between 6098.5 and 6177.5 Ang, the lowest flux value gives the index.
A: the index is 12.4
